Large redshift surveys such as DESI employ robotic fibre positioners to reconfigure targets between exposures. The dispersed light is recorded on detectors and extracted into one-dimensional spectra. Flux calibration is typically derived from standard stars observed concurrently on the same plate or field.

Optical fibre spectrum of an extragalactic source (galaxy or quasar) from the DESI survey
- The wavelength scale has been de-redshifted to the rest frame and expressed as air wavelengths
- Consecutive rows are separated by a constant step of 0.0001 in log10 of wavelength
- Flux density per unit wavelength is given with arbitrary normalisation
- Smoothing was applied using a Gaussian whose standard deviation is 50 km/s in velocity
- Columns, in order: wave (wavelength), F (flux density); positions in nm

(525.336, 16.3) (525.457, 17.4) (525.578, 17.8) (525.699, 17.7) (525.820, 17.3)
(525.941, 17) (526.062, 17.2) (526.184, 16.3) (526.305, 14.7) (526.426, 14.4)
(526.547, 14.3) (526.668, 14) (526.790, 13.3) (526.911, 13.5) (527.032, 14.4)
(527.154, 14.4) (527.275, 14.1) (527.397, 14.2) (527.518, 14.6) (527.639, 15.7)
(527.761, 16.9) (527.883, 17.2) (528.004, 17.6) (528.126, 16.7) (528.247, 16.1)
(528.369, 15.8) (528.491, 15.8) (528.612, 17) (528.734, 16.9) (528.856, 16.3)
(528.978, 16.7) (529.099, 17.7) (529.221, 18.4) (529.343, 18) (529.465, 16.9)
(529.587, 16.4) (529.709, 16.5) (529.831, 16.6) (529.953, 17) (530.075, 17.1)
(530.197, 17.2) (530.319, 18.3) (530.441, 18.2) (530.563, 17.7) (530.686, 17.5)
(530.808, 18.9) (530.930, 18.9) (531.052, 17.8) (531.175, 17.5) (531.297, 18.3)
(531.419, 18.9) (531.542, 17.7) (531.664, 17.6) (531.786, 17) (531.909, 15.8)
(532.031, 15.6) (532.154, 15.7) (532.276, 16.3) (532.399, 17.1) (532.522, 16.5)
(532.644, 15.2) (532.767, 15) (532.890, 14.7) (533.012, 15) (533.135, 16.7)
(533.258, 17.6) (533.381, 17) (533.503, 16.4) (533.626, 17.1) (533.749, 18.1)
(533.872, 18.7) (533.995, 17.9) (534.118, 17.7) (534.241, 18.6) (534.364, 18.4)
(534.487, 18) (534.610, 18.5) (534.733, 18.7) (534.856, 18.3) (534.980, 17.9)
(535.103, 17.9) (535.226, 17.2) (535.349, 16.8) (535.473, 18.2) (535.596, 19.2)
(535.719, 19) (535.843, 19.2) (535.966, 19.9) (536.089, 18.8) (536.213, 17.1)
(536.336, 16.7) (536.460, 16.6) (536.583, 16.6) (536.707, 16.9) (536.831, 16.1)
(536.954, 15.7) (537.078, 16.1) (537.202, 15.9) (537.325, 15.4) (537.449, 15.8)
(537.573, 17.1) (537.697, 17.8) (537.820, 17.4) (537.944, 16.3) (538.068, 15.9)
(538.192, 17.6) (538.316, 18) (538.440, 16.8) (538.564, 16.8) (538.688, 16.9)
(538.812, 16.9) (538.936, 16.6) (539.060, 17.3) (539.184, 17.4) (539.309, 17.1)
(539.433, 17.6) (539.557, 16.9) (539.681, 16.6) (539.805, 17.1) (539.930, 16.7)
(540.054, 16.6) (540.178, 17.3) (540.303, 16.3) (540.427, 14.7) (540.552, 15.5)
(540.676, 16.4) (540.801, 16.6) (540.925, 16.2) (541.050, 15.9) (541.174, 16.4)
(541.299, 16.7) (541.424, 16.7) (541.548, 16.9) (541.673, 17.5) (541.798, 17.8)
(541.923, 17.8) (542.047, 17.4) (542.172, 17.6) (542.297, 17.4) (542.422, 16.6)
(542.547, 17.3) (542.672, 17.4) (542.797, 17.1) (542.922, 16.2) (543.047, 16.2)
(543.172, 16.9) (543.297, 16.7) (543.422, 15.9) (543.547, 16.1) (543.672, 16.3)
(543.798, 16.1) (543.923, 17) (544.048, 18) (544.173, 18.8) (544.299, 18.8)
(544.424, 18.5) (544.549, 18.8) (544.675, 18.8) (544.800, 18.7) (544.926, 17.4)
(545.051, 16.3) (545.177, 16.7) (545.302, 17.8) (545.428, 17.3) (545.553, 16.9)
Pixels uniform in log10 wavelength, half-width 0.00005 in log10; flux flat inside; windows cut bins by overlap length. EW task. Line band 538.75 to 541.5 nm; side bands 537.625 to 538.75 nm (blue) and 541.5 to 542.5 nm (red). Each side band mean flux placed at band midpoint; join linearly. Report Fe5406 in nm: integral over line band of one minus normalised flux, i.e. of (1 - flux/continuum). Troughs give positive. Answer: 0.10 nm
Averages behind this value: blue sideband 17.1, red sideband 17.4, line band 16.6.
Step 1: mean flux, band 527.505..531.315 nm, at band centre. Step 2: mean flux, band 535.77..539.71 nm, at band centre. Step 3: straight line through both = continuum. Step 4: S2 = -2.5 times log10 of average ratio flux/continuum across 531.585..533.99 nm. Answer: 0.04 mag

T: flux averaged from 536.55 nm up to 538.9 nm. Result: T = 16.6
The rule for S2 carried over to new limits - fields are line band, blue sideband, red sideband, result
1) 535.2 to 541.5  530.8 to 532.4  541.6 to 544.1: 0.01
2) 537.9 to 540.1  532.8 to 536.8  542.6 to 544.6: 0.03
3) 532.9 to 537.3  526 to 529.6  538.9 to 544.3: -0.07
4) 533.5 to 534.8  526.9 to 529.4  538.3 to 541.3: -0.10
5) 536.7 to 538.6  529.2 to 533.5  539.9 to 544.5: 0.02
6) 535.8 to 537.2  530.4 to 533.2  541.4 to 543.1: -0.01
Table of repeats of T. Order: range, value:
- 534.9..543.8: 17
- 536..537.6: 16.6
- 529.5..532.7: 17.2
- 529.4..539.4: 17.2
